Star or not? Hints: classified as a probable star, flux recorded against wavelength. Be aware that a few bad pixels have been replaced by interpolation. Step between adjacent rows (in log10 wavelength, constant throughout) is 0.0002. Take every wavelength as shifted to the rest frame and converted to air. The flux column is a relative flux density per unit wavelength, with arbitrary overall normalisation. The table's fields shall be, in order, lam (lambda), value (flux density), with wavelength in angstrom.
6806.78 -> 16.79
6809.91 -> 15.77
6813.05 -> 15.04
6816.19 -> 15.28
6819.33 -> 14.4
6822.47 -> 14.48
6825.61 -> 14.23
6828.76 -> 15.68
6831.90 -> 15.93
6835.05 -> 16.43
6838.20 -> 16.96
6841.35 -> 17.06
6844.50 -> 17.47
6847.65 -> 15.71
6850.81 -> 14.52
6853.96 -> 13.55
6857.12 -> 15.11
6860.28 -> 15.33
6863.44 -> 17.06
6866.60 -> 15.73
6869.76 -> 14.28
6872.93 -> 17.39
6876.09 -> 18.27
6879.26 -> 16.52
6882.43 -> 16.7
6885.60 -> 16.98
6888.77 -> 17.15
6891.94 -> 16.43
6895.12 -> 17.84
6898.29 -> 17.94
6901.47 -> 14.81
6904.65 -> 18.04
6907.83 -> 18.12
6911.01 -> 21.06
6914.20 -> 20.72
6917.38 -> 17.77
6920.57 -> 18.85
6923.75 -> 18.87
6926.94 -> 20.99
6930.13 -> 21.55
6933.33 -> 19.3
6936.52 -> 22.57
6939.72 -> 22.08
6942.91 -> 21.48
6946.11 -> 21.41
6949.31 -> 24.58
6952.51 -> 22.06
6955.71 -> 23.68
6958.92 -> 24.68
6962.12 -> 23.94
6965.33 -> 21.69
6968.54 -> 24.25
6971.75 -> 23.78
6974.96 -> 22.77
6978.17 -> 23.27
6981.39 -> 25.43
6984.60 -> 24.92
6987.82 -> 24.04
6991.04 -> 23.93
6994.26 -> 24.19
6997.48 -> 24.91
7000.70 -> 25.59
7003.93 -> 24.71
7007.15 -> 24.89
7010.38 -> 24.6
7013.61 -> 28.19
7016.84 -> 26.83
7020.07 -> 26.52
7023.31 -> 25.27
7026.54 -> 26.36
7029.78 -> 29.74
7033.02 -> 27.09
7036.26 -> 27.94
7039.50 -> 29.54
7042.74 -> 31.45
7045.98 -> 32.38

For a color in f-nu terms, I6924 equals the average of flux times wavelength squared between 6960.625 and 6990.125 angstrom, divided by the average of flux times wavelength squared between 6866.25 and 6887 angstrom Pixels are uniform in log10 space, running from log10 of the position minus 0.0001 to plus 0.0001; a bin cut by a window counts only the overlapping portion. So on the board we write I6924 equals 1.47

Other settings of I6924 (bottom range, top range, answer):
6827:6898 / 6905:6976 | 1.35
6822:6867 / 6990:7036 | 1.74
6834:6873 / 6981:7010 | 1.63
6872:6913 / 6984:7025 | 1.49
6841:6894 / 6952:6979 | 1.49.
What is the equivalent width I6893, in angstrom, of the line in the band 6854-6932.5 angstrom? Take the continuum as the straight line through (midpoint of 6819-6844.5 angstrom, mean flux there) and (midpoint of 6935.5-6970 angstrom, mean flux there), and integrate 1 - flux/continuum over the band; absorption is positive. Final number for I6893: 7.6 angstrom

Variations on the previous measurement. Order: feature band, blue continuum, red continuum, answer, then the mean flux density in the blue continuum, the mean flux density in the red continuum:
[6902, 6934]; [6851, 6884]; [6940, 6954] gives 1.0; 15.9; 22.4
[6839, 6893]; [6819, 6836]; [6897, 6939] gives 2.4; 15.2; 19.3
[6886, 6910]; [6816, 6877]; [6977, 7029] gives 2.0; 15.7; 25.3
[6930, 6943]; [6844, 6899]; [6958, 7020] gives -0.3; 16.3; 24.6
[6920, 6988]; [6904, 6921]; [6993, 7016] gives -1.9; 19.2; 25.4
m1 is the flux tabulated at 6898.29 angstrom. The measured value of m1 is 17.94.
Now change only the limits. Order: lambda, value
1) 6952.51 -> 22.06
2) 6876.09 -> 18.27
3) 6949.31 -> 24.58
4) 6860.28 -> 15.33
